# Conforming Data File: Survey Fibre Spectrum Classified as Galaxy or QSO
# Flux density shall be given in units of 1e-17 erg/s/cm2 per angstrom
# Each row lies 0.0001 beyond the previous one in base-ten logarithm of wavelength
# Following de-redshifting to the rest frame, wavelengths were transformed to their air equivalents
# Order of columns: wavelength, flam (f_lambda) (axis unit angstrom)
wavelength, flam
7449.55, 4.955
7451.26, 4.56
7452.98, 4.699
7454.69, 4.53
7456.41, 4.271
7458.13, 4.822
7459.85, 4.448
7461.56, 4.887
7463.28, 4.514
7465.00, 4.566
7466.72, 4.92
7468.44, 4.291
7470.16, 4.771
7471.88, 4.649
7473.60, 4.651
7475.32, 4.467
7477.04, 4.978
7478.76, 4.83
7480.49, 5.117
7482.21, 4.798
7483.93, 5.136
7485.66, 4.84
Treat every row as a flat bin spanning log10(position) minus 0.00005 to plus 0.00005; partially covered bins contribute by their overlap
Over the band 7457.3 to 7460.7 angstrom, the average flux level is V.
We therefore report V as 4.63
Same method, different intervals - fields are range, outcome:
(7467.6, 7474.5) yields 4.59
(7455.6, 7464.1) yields 4.59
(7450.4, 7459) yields 4.58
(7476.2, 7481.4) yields 4.97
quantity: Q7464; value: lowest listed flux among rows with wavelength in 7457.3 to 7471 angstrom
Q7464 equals 4.291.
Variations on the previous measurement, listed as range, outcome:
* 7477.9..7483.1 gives 4.798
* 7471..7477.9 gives 4.467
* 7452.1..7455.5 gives 4.53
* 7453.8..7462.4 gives 4.271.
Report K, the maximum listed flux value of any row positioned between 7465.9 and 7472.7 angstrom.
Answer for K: 4.92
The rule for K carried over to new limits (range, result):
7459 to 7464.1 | 4.887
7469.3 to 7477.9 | 4.978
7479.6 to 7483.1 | 5.117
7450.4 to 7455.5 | 4.699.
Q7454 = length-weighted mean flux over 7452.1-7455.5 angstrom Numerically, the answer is 4.62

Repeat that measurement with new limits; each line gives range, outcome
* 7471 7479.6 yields 4.72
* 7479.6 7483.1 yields 4.96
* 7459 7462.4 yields 4.68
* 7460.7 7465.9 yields 4.66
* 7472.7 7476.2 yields 4.57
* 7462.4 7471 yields 4.61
